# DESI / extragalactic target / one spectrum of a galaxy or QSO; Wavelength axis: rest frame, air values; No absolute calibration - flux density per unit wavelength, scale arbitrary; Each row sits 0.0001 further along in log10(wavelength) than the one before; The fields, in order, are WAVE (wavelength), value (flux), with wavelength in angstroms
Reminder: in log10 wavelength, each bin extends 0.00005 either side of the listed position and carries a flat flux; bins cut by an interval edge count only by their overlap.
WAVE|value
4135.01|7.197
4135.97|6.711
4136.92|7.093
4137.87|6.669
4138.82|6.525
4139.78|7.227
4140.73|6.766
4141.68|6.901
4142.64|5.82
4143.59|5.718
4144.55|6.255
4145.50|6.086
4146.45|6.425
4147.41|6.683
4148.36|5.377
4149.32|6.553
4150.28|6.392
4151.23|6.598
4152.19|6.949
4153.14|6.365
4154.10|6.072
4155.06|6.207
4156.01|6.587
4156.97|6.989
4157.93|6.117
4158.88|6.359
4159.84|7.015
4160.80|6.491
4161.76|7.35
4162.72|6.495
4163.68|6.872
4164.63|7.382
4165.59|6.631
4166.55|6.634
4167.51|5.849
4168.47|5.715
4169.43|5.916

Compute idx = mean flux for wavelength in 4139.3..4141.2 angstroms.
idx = 7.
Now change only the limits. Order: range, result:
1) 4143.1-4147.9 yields 6.24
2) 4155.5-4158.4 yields 6.56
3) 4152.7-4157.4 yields 6.43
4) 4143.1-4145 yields 5.98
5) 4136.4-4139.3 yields 6.77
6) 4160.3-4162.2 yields 6.9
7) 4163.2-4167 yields 6.89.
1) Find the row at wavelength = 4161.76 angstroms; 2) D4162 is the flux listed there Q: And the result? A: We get 7.35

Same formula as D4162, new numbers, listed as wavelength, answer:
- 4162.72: 6.495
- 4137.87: 6.669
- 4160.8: 6.491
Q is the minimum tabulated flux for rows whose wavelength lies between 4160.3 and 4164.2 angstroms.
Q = 6.491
